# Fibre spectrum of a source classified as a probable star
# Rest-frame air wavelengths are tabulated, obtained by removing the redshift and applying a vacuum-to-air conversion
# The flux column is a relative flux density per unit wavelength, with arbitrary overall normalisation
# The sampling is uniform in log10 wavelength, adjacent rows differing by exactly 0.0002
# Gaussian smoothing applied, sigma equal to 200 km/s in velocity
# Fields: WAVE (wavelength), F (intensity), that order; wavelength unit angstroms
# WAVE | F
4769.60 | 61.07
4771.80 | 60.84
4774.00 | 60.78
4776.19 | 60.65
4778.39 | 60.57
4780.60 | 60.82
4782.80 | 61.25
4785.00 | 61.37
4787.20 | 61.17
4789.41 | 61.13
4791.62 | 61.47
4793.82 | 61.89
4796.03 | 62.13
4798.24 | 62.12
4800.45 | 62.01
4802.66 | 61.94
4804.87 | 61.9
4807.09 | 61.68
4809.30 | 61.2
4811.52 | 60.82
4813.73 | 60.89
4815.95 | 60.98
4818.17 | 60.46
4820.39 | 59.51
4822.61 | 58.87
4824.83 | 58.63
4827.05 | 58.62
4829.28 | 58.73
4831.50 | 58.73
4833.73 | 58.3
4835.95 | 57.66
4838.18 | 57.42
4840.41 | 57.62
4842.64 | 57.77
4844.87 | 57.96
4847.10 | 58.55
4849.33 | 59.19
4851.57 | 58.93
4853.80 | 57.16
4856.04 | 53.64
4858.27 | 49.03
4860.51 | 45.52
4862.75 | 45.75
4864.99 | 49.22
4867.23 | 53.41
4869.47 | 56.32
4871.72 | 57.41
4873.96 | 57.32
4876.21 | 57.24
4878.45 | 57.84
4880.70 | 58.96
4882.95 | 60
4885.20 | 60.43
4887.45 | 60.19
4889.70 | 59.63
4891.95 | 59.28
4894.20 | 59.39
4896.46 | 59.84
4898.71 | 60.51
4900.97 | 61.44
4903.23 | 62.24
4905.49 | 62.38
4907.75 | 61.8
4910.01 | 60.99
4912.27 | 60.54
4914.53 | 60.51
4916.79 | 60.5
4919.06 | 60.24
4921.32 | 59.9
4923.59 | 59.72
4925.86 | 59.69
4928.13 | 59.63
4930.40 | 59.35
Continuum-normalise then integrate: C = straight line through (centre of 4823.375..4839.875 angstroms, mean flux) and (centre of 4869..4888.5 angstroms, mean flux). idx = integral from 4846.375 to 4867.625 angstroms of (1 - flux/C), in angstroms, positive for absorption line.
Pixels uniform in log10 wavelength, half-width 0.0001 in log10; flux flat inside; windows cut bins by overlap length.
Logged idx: 1.99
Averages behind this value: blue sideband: 58.3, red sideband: 58.5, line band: 52.9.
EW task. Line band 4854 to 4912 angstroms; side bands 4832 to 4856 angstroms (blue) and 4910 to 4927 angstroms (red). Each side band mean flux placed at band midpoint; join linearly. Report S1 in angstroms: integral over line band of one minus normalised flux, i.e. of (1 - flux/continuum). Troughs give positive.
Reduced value 1.8 angstroms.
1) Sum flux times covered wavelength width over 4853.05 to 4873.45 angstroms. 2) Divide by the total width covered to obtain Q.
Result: 52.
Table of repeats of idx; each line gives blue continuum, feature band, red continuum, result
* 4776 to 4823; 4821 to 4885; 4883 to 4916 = 4.8 angstroms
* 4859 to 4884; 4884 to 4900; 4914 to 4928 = -0.9 angstroms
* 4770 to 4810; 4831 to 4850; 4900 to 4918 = 1.0 angstroms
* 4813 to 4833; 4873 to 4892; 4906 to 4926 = 0.4 angstroms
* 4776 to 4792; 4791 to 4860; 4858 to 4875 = -3.3 angstroms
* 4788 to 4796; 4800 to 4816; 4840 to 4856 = -0.2 angstroms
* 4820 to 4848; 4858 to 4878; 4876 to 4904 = 2.2 angstroms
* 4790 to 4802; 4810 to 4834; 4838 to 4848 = 0.0 angstroms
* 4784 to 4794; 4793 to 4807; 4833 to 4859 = -0.3 angstroms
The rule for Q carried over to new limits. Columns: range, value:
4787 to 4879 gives 58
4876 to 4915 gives 60.3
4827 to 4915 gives 57.7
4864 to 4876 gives 55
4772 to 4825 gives 61.1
